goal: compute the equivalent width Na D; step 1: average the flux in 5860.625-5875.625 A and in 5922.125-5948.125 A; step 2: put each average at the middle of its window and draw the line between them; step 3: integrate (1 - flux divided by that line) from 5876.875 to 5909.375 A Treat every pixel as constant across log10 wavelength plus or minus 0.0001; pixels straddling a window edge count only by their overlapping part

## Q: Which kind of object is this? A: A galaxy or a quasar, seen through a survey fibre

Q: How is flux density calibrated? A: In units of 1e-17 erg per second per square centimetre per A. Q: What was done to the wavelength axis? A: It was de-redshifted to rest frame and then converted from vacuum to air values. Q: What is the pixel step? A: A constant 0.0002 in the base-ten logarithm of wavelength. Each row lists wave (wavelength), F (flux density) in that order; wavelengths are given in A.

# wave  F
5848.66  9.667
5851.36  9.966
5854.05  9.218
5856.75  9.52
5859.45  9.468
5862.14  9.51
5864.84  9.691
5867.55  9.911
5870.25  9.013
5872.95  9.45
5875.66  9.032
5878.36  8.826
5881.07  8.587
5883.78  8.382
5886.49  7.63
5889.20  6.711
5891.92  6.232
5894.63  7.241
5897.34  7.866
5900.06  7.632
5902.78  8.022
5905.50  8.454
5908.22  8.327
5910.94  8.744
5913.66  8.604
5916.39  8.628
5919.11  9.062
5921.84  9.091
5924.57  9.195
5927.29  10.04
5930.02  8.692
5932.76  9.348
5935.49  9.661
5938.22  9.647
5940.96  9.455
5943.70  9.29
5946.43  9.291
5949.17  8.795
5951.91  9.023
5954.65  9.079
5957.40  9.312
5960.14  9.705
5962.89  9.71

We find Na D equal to 5.6 A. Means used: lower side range 9.47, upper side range 9.38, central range 7.83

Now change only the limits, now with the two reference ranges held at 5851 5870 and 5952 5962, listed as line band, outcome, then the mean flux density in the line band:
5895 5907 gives 1.9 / 7.93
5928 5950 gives 0.2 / 9.31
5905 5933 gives 1.5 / 8.92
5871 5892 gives 2.8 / 8.24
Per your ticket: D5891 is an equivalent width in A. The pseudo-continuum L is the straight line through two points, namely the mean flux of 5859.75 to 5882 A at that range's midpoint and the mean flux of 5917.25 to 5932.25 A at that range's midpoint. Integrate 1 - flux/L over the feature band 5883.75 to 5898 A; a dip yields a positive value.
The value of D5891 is 3.1 A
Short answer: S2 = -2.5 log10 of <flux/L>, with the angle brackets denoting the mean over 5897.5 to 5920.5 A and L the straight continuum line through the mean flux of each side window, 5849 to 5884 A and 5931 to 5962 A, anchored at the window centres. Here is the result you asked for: 0.11 mag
